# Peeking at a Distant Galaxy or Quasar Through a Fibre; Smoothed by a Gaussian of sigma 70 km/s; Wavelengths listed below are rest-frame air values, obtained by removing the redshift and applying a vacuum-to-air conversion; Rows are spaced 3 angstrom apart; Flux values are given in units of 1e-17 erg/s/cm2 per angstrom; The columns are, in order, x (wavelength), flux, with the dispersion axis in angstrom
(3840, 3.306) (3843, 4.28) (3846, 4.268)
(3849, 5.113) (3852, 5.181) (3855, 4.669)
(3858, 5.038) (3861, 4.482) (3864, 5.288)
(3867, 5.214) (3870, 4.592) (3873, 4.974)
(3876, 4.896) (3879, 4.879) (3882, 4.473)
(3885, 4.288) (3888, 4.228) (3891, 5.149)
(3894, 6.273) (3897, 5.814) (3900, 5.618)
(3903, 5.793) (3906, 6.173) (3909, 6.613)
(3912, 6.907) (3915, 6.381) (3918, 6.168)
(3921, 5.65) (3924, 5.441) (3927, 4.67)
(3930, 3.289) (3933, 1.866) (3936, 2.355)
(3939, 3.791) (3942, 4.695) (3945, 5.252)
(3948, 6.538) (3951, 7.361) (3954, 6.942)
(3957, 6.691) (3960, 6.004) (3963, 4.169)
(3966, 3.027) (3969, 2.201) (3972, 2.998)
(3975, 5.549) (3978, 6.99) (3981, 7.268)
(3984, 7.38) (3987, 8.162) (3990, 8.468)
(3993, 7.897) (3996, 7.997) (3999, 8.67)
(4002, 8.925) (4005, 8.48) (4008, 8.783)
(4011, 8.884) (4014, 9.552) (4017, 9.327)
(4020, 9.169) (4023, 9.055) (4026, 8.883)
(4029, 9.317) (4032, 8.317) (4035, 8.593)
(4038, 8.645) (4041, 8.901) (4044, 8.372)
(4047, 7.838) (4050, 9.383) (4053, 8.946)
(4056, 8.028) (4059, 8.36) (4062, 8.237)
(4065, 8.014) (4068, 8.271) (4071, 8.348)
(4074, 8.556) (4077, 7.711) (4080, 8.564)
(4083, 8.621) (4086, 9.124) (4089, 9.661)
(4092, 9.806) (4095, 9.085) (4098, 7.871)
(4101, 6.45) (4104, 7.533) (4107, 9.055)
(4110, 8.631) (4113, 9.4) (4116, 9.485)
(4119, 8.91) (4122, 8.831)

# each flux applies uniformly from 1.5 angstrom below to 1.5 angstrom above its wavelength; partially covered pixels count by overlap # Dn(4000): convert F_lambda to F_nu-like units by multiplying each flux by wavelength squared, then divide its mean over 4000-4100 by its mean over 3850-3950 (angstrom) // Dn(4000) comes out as 1.85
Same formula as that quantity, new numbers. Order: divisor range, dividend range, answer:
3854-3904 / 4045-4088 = 1.84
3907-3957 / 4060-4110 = 1.72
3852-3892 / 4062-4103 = 1.96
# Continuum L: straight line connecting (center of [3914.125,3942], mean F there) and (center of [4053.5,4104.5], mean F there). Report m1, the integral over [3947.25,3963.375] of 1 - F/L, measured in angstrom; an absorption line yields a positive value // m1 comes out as -4.2 angstrom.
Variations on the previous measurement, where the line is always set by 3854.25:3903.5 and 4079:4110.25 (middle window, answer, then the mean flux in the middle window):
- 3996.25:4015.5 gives -4.6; 8.82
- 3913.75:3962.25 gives 6.8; 5.17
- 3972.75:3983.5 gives 0.4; 6.42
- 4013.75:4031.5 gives -4.2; 9.14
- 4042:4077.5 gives -1.6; 8.36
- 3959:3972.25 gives 5.7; 3.66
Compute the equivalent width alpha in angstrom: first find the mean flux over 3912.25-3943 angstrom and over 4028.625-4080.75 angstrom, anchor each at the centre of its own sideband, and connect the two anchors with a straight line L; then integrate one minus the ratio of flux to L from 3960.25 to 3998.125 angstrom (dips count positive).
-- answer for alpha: 0.9 angstrom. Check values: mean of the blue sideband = 4.53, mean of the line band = 6.05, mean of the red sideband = 8.45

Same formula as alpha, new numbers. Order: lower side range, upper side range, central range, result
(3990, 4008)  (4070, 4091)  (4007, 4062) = -1.5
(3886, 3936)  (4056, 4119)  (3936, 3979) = 7.6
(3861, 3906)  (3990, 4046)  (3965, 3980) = 6.5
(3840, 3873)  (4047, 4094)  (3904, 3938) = 4.8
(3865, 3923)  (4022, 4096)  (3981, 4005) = -2.5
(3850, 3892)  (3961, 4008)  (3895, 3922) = -3.6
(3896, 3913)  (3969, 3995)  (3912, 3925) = 0.4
